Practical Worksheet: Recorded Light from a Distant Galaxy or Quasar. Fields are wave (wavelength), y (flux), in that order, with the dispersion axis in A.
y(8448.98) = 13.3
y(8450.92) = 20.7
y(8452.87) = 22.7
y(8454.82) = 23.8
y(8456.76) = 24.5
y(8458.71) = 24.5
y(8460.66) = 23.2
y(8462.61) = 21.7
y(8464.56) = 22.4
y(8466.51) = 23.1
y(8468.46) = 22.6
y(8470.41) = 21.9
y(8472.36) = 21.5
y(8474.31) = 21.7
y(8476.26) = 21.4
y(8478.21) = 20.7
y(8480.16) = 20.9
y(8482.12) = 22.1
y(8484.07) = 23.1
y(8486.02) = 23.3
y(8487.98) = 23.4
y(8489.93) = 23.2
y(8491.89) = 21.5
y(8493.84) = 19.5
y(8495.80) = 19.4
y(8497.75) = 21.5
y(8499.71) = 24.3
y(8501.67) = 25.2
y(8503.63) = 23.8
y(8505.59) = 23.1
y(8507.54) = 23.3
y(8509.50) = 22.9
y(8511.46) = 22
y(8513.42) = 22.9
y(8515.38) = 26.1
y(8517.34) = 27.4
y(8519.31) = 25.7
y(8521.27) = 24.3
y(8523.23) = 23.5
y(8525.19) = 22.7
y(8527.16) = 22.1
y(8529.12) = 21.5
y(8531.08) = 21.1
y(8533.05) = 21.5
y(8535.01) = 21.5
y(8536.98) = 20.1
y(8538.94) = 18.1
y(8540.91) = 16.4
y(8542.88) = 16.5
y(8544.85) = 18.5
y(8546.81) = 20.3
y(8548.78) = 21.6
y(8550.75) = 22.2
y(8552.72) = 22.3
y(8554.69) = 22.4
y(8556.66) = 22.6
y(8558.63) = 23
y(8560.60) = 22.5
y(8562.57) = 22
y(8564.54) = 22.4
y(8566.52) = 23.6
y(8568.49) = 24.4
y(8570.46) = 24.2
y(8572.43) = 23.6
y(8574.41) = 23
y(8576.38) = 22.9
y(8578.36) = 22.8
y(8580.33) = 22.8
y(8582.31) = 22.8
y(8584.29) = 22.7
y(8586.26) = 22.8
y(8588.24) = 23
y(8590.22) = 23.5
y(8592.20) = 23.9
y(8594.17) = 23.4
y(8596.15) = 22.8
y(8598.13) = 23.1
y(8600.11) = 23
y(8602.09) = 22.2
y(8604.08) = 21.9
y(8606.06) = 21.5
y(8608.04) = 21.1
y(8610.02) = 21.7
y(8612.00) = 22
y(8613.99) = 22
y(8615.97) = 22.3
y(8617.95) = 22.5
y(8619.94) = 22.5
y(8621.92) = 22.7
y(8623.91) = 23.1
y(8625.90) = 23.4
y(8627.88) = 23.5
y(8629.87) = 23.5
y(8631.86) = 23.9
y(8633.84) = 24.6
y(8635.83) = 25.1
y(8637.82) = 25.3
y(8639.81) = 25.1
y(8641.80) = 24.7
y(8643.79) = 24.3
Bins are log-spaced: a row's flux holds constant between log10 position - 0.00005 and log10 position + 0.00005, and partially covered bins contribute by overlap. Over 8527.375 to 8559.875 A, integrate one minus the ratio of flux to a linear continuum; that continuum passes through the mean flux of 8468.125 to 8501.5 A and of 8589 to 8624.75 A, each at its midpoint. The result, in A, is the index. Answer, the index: 2.3 A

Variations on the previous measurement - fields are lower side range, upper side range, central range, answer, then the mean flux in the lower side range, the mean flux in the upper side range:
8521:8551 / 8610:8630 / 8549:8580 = -2.3 A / 20.6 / 22.7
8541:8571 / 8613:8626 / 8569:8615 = -1.1 A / 21.7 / 22.6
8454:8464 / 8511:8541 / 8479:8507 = 0.6 A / 23.5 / 22.5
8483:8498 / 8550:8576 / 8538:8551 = 2.2 A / 21.9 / 22.9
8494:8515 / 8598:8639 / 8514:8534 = -0.7 A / 22.8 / 22.9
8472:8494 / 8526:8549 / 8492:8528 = -4.1 A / 22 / 19.9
